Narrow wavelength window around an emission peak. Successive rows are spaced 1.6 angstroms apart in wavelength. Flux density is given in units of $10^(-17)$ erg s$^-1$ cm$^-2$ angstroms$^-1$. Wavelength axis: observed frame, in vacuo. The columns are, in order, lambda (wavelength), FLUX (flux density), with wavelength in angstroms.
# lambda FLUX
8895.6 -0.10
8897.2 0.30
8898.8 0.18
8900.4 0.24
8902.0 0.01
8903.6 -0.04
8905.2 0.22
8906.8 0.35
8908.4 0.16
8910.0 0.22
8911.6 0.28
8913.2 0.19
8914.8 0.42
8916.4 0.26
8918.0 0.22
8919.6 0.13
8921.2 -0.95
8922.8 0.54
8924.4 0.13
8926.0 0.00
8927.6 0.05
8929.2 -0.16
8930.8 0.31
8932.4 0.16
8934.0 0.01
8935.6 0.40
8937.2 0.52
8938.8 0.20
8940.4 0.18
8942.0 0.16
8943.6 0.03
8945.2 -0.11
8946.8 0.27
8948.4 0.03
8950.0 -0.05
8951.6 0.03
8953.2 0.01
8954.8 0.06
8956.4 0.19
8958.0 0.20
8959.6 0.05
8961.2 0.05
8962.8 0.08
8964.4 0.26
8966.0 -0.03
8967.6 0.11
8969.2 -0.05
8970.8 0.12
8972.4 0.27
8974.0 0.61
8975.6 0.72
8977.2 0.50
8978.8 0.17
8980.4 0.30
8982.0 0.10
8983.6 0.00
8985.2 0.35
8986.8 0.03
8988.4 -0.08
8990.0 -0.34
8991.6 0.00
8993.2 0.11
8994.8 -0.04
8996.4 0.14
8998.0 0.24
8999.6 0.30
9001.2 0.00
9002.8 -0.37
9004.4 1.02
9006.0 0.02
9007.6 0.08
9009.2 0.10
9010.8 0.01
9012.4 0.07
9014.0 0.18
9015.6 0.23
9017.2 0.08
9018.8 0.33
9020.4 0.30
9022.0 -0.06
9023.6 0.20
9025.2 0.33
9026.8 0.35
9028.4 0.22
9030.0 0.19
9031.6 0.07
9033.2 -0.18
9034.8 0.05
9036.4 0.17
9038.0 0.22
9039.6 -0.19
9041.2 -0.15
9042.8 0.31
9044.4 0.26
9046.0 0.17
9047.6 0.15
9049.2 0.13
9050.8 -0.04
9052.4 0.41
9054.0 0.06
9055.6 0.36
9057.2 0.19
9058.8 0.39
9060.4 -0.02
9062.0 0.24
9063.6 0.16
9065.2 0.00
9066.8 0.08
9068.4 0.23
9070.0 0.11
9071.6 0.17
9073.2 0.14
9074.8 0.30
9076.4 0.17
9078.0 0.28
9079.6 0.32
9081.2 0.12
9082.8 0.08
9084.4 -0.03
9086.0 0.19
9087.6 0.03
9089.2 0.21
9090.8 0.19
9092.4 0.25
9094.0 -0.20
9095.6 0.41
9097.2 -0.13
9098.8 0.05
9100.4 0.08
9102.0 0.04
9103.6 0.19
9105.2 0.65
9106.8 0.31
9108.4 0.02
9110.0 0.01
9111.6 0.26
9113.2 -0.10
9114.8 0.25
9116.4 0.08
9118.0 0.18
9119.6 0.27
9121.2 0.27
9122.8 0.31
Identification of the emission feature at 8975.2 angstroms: H-beta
